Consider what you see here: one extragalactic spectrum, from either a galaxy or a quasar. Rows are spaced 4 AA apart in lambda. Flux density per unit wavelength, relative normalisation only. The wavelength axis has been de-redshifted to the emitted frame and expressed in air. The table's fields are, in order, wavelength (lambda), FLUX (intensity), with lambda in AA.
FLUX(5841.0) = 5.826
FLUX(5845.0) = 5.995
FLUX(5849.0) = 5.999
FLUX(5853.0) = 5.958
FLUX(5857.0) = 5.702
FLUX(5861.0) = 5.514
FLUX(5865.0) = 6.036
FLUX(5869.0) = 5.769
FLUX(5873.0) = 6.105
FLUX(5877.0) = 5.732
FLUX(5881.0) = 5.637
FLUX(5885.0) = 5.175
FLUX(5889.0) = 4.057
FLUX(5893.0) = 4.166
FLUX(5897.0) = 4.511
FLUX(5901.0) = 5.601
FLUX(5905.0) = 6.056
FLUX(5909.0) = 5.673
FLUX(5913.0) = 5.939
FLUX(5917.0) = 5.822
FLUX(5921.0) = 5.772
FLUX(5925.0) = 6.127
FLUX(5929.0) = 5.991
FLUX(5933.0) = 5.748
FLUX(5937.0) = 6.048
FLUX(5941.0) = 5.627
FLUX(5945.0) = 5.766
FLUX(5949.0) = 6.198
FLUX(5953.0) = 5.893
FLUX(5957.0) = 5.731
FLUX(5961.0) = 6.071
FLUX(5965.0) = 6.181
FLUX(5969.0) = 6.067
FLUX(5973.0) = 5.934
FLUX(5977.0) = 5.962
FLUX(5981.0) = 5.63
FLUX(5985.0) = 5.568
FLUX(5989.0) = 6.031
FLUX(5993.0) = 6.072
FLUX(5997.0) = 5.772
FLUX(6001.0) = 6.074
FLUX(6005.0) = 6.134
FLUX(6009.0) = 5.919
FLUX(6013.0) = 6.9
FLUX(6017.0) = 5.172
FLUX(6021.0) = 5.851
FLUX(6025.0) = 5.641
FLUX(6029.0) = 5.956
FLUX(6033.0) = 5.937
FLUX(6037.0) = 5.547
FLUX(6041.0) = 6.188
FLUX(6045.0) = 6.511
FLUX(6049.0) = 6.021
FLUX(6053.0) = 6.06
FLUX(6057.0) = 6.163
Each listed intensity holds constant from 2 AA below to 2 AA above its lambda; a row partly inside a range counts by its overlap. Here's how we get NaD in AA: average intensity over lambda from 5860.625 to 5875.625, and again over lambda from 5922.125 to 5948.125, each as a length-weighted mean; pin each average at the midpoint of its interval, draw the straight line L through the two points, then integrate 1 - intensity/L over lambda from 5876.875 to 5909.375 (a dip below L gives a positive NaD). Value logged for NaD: 4.2 AA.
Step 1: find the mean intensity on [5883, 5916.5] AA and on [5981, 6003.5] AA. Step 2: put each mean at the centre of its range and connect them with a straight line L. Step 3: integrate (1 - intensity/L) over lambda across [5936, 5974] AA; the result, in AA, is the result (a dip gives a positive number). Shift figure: -2.4 AA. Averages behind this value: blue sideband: 5.18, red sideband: 5.88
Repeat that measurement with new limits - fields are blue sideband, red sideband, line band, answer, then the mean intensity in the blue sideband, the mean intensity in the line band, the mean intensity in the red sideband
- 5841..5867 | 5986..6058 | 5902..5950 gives 0.3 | 5.86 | 5.88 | 5.99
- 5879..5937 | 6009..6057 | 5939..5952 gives -0.6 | 5.47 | 5.87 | 5.99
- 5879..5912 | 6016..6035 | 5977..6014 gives -2.5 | 5.13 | 5.98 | 5.74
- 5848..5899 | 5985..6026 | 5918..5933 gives -0.8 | 5.4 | 5.93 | 5.95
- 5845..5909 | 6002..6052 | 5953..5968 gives -0.6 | 5.49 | 5.99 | 5.98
